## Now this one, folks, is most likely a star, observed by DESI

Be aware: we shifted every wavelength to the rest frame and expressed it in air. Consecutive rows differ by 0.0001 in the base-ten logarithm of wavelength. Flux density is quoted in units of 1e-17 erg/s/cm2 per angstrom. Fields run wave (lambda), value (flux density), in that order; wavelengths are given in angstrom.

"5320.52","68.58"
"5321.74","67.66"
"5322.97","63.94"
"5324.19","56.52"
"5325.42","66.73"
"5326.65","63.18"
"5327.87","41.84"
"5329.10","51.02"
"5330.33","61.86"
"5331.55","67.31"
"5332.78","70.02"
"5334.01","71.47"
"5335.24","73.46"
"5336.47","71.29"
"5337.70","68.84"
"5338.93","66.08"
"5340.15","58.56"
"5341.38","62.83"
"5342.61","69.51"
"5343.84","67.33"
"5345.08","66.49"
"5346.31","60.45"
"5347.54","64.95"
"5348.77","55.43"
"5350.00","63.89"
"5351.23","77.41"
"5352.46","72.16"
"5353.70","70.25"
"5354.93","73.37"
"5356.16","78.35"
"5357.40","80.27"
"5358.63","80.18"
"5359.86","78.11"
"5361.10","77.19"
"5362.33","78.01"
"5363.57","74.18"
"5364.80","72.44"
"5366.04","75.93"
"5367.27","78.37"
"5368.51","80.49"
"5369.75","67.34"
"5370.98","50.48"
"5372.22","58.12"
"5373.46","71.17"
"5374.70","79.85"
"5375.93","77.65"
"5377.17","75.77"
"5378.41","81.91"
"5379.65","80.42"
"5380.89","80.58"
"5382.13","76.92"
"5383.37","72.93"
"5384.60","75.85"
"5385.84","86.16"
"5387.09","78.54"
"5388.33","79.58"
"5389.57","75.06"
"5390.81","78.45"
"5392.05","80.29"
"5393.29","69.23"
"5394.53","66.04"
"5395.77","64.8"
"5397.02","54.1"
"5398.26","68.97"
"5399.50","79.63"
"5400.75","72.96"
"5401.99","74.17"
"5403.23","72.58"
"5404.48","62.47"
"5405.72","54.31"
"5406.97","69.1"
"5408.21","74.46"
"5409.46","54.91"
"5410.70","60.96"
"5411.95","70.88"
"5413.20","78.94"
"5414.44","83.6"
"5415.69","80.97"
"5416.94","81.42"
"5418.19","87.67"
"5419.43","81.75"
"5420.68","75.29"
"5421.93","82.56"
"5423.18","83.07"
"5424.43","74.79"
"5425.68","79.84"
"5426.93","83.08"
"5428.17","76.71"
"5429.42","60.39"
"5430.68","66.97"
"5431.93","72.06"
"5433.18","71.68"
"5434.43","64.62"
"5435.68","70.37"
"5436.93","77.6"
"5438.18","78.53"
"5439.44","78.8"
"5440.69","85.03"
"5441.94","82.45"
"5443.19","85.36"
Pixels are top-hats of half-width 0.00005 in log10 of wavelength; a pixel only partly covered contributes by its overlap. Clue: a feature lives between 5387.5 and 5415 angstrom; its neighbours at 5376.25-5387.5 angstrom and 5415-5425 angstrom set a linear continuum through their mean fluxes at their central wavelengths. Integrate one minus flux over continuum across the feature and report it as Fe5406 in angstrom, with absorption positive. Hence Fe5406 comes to 3.3 angstrom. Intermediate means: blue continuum 78.7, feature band 70.3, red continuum 80.9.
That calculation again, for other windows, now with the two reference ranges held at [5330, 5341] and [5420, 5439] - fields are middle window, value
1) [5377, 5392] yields -1.55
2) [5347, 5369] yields -1.44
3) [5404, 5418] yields 0.46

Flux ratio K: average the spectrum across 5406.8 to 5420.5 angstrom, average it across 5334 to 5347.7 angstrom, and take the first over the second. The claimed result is 1.13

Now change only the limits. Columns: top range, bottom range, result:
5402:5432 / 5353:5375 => 1.00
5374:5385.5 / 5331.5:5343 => 1.15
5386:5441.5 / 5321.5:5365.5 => 1.09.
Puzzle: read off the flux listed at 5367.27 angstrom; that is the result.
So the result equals 78.37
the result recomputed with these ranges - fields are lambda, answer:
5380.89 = 80.58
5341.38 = 62.83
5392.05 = 80.29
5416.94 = 81.42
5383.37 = 72.93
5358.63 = 80.18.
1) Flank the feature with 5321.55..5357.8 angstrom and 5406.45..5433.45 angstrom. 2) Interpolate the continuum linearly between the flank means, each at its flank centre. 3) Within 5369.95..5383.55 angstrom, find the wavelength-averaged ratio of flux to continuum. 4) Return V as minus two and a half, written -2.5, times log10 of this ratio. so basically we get -0.04 mag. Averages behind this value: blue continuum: 66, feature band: 73.1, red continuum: 75.1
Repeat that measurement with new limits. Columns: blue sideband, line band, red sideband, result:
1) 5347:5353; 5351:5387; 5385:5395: -0.056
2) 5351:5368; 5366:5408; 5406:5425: 0.048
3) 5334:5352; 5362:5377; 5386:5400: -0.035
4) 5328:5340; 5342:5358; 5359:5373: -0.006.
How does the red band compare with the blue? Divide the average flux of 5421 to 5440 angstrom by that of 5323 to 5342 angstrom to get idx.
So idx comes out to 1.18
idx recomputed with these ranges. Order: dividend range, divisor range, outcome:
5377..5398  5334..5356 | 1.11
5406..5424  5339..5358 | 1.11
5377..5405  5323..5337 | 1.18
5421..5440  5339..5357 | 1.11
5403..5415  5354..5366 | 0.89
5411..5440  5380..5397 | 1.02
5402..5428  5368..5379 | 1.05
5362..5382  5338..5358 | 1.09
